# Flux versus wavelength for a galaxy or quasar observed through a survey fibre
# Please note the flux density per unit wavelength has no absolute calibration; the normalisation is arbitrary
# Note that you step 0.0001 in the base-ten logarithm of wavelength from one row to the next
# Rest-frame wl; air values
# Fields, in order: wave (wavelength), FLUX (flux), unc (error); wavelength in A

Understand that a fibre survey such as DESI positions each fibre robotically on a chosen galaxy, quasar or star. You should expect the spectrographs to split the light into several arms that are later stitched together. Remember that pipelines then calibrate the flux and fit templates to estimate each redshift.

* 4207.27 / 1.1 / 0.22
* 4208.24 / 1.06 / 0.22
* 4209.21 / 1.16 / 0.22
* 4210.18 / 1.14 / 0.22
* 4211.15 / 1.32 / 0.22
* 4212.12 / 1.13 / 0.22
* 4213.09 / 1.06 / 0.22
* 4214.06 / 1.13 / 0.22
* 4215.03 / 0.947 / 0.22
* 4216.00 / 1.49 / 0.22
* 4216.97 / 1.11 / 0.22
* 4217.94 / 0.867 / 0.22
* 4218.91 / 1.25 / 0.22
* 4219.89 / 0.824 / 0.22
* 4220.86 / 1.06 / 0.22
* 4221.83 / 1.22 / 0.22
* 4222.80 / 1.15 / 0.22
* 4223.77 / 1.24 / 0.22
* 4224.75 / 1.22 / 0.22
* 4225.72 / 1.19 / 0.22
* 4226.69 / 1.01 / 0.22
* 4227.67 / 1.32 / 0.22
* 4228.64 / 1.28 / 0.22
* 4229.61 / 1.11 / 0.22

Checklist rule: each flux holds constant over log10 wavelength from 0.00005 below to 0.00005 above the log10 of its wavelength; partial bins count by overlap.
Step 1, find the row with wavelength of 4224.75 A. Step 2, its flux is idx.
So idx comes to 1.22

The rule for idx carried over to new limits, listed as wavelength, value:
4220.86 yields 1.06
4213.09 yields 1.06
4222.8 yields 1.15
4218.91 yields 1.25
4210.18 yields 1.14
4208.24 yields 1.06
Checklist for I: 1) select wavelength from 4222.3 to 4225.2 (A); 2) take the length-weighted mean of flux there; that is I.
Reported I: 1.2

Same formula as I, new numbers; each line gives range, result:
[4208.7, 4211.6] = 1.2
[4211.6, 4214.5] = 1.11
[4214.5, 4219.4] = 1.13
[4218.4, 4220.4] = 1.03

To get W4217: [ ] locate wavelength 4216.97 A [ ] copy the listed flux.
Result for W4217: 1.11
